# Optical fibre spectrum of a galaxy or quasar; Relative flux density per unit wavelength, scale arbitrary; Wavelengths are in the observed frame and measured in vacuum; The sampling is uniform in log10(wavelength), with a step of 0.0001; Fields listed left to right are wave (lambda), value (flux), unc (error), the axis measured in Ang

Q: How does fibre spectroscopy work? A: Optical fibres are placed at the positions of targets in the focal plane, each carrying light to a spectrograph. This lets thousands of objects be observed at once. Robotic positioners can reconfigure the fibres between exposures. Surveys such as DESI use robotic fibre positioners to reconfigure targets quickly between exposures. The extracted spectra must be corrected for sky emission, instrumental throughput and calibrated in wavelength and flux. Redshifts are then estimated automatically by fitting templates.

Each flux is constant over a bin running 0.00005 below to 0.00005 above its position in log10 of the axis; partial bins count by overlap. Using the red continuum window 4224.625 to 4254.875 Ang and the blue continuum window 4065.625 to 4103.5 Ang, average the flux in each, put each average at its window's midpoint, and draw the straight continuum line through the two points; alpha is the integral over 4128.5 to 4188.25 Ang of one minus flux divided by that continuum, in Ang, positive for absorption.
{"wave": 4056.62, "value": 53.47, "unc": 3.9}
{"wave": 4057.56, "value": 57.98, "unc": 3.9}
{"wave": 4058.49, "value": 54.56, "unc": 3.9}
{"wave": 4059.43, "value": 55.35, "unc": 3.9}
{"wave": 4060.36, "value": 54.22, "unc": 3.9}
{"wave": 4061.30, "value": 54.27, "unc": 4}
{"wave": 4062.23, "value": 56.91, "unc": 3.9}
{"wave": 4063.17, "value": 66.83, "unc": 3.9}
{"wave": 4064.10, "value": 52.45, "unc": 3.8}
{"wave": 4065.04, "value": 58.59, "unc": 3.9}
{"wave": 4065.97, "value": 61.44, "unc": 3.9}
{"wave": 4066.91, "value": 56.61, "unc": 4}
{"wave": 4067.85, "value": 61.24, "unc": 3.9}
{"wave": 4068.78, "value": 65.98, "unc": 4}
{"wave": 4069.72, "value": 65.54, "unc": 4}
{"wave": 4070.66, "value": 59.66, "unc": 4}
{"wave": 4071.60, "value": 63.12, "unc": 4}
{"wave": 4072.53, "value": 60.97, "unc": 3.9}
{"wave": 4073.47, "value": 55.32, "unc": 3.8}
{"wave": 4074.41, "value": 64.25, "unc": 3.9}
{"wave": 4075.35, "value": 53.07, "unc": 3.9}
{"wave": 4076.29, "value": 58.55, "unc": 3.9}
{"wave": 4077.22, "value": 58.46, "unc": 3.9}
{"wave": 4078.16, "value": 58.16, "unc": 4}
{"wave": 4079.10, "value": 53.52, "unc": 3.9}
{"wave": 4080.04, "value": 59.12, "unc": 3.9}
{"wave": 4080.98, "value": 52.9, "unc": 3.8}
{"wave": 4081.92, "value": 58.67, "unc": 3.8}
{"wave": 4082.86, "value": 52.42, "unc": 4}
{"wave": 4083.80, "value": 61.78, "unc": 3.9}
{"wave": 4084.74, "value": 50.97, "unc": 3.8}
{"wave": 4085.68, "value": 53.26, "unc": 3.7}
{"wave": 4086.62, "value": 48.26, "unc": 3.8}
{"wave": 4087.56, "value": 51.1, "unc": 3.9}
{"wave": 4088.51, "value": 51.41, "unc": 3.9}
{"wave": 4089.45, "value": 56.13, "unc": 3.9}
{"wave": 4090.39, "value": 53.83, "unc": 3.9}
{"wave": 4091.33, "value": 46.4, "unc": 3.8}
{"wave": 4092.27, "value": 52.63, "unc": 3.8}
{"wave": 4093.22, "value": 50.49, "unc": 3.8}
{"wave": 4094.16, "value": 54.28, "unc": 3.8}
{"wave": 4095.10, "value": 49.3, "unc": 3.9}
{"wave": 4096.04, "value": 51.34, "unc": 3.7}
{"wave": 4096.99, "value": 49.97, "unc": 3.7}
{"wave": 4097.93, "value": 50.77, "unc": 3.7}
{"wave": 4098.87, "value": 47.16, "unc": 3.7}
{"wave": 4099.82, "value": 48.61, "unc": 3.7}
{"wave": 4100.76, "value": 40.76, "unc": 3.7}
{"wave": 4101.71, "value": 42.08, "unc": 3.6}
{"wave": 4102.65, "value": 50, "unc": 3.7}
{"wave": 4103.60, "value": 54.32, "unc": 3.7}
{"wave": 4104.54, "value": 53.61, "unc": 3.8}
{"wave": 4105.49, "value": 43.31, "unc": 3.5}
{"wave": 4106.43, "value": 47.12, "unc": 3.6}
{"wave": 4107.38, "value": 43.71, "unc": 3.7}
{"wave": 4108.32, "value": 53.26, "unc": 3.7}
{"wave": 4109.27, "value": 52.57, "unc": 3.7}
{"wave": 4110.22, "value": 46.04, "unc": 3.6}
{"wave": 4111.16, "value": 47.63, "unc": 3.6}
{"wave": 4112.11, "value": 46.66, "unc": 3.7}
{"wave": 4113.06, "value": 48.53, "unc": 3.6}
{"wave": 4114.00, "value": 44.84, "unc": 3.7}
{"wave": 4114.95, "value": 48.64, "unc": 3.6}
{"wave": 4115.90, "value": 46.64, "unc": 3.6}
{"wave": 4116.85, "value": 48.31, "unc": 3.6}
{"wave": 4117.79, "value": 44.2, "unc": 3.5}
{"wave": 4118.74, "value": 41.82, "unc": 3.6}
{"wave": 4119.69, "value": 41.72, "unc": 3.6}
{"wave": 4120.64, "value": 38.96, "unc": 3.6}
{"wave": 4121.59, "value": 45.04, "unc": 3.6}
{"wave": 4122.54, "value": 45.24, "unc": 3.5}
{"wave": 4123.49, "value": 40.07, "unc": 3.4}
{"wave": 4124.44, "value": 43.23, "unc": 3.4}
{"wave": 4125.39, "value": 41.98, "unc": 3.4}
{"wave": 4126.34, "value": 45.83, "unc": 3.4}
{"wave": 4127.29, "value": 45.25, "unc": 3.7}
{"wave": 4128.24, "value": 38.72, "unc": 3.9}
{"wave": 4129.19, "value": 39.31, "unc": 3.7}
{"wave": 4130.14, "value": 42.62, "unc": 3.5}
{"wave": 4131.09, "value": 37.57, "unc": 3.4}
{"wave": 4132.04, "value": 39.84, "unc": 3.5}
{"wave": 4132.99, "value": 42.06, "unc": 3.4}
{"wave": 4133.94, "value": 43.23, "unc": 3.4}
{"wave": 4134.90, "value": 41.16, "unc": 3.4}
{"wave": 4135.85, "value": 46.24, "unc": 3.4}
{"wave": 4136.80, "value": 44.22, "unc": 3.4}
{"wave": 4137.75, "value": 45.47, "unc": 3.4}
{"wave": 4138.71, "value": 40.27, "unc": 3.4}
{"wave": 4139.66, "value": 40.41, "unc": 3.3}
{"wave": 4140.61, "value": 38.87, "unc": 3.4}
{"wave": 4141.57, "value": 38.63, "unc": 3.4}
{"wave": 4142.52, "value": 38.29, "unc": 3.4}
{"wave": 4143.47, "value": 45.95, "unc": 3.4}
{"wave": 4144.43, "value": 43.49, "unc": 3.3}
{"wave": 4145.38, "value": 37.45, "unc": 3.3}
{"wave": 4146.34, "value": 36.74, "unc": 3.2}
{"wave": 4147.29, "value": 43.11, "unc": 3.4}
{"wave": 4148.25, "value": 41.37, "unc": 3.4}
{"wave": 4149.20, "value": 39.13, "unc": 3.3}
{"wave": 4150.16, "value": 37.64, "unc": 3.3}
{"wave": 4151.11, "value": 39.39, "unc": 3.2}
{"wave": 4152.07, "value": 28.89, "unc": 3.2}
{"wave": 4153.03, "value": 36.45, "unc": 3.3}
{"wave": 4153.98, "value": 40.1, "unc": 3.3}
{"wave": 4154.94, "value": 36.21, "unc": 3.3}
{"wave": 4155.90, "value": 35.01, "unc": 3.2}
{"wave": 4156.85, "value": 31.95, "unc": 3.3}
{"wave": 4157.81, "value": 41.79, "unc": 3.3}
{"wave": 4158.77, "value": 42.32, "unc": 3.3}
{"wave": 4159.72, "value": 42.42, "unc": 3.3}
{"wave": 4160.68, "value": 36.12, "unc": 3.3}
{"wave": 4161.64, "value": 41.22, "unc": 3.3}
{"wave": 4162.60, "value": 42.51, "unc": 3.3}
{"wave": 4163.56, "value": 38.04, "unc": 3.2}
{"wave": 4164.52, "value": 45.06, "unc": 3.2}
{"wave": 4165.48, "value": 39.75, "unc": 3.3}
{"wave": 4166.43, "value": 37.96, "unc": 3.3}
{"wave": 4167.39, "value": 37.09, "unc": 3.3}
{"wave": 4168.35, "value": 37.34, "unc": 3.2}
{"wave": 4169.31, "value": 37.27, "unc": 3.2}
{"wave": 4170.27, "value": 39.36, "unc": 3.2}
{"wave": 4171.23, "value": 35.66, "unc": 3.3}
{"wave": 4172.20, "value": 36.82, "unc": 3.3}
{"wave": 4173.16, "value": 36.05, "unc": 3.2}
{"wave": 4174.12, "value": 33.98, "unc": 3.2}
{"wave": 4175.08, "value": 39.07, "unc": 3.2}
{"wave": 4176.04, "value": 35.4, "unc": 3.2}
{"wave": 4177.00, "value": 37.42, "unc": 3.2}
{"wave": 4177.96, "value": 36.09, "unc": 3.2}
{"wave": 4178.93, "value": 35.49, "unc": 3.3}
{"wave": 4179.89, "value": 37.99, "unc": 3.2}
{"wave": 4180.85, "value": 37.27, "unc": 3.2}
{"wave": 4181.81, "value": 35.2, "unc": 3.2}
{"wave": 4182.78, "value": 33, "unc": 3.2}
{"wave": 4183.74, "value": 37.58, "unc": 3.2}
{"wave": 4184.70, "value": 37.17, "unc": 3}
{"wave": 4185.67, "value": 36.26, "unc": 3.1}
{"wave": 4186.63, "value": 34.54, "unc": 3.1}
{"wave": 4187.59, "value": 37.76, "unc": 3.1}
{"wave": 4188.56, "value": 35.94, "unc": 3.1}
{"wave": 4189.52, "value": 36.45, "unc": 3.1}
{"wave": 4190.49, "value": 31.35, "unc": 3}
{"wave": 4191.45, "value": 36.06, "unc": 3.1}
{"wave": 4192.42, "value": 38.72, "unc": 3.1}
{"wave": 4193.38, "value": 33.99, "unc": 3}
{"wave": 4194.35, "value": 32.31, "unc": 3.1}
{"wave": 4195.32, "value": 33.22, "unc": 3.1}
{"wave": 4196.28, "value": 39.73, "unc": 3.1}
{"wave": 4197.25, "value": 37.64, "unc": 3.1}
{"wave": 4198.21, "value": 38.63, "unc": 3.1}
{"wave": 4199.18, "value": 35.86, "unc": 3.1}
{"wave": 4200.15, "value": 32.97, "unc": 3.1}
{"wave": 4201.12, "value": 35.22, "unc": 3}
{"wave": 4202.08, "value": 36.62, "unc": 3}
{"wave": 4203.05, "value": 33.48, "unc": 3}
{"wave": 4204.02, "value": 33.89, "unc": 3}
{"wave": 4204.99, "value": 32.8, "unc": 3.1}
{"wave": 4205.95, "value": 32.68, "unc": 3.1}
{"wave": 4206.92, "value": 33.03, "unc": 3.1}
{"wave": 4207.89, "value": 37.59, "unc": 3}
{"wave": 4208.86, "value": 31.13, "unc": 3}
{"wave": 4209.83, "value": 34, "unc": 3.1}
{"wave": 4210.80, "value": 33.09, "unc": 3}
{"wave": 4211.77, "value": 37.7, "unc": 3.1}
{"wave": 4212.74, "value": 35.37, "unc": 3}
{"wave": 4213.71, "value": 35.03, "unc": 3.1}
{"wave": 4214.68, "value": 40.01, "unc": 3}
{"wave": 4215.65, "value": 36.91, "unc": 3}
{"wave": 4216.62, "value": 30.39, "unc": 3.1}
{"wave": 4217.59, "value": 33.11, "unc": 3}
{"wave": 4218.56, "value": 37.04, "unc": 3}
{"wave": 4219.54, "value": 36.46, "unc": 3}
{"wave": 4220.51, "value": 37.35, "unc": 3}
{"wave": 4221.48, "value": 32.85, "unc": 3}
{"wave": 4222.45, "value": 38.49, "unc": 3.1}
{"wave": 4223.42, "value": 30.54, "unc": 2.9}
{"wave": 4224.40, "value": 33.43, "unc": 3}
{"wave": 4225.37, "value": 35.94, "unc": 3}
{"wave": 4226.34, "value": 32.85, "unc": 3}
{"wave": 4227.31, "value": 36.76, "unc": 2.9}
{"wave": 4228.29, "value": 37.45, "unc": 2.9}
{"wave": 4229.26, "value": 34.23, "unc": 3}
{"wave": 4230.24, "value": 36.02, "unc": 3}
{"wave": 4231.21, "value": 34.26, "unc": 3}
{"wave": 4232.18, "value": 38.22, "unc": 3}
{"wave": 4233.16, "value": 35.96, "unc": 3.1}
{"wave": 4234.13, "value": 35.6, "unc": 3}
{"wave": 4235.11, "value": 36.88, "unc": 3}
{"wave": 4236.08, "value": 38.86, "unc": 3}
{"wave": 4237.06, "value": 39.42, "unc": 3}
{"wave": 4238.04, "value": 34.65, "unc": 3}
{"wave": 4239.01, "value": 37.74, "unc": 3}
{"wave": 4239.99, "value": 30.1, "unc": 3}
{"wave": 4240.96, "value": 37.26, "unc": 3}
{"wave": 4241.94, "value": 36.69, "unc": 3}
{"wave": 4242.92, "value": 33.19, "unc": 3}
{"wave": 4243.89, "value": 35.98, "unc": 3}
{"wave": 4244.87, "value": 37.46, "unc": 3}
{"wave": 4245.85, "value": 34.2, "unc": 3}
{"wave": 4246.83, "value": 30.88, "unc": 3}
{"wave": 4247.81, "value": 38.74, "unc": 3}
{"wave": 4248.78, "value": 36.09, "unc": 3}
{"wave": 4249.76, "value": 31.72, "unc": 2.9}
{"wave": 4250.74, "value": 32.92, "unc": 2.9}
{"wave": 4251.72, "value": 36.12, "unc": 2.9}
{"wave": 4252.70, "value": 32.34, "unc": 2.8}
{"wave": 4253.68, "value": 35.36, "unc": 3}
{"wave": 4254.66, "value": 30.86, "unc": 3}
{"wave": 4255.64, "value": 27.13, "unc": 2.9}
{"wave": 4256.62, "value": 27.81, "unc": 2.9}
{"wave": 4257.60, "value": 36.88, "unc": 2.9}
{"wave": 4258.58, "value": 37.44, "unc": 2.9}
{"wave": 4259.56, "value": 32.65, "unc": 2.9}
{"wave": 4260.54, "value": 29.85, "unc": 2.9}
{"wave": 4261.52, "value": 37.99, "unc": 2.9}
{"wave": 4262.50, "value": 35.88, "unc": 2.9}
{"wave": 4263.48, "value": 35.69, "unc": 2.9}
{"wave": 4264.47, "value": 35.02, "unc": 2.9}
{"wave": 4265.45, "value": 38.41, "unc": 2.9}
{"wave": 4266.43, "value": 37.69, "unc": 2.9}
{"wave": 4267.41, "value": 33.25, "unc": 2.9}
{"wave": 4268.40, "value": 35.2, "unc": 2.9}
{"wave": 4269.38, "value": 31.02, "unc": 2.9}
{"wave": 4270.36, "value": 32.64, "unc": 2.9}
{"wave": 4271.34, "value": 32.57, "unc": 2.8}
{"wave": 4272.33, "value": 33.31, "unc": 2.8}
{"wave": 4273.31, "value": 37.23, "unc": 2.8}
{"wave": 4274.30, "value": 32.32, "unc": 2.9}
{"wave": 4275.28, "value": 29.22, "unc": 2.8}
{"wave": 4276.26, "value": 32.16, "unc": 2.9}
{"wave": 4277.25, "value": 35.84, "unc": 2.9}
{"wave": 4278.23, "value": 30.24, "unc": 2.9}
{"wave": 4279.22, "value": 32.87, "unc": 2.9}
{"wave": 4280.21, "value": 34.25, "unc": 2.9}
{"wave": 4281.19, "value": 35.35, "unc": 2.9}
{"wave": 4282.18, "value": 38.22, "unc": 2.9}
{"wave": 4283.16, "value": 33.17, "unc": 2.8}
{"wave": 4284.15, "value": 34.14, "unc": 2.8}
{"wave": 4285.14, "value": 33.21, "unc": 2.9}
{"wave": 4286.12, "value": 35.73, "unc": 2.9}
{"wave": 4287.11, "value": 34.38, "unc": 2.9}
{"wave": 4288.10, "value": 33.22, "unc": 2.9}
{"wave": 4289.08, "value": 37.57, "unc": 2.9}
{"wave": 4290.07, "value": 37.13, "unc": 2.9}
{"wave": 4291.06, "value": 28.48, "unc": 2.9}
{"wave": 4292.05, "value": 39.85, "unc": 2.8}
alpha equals 8.7 Ang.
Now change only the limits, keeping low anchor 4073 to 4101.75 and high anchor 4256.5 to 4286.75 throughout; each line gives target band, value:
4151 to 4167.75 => 2.61 Ang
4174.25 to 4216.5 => 6.40 Ang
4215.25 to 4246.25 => 2.26 Ang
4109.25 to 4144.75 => 4.07 Ang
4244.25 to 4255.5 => 0.73 Ang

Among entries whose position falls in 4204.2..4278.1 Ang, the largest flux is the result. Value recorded 40.01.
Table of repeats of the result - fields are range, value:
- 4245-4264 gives 38.74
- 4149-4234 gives 45.06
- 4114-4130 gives 48.64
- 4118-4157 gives 46.24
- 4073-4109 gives 64.25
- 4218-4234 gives 38.49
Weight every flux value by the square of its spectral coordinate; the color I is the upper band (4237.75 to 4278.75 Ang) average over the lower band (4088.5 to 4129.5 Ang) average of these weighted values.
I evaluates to 0.78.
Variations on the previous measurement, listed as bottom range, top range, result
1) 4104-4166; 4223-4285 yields 0.87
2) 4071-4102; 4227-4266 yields 0.71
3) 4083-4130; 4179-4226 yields 0.78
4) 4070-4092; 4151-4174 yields 0.71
